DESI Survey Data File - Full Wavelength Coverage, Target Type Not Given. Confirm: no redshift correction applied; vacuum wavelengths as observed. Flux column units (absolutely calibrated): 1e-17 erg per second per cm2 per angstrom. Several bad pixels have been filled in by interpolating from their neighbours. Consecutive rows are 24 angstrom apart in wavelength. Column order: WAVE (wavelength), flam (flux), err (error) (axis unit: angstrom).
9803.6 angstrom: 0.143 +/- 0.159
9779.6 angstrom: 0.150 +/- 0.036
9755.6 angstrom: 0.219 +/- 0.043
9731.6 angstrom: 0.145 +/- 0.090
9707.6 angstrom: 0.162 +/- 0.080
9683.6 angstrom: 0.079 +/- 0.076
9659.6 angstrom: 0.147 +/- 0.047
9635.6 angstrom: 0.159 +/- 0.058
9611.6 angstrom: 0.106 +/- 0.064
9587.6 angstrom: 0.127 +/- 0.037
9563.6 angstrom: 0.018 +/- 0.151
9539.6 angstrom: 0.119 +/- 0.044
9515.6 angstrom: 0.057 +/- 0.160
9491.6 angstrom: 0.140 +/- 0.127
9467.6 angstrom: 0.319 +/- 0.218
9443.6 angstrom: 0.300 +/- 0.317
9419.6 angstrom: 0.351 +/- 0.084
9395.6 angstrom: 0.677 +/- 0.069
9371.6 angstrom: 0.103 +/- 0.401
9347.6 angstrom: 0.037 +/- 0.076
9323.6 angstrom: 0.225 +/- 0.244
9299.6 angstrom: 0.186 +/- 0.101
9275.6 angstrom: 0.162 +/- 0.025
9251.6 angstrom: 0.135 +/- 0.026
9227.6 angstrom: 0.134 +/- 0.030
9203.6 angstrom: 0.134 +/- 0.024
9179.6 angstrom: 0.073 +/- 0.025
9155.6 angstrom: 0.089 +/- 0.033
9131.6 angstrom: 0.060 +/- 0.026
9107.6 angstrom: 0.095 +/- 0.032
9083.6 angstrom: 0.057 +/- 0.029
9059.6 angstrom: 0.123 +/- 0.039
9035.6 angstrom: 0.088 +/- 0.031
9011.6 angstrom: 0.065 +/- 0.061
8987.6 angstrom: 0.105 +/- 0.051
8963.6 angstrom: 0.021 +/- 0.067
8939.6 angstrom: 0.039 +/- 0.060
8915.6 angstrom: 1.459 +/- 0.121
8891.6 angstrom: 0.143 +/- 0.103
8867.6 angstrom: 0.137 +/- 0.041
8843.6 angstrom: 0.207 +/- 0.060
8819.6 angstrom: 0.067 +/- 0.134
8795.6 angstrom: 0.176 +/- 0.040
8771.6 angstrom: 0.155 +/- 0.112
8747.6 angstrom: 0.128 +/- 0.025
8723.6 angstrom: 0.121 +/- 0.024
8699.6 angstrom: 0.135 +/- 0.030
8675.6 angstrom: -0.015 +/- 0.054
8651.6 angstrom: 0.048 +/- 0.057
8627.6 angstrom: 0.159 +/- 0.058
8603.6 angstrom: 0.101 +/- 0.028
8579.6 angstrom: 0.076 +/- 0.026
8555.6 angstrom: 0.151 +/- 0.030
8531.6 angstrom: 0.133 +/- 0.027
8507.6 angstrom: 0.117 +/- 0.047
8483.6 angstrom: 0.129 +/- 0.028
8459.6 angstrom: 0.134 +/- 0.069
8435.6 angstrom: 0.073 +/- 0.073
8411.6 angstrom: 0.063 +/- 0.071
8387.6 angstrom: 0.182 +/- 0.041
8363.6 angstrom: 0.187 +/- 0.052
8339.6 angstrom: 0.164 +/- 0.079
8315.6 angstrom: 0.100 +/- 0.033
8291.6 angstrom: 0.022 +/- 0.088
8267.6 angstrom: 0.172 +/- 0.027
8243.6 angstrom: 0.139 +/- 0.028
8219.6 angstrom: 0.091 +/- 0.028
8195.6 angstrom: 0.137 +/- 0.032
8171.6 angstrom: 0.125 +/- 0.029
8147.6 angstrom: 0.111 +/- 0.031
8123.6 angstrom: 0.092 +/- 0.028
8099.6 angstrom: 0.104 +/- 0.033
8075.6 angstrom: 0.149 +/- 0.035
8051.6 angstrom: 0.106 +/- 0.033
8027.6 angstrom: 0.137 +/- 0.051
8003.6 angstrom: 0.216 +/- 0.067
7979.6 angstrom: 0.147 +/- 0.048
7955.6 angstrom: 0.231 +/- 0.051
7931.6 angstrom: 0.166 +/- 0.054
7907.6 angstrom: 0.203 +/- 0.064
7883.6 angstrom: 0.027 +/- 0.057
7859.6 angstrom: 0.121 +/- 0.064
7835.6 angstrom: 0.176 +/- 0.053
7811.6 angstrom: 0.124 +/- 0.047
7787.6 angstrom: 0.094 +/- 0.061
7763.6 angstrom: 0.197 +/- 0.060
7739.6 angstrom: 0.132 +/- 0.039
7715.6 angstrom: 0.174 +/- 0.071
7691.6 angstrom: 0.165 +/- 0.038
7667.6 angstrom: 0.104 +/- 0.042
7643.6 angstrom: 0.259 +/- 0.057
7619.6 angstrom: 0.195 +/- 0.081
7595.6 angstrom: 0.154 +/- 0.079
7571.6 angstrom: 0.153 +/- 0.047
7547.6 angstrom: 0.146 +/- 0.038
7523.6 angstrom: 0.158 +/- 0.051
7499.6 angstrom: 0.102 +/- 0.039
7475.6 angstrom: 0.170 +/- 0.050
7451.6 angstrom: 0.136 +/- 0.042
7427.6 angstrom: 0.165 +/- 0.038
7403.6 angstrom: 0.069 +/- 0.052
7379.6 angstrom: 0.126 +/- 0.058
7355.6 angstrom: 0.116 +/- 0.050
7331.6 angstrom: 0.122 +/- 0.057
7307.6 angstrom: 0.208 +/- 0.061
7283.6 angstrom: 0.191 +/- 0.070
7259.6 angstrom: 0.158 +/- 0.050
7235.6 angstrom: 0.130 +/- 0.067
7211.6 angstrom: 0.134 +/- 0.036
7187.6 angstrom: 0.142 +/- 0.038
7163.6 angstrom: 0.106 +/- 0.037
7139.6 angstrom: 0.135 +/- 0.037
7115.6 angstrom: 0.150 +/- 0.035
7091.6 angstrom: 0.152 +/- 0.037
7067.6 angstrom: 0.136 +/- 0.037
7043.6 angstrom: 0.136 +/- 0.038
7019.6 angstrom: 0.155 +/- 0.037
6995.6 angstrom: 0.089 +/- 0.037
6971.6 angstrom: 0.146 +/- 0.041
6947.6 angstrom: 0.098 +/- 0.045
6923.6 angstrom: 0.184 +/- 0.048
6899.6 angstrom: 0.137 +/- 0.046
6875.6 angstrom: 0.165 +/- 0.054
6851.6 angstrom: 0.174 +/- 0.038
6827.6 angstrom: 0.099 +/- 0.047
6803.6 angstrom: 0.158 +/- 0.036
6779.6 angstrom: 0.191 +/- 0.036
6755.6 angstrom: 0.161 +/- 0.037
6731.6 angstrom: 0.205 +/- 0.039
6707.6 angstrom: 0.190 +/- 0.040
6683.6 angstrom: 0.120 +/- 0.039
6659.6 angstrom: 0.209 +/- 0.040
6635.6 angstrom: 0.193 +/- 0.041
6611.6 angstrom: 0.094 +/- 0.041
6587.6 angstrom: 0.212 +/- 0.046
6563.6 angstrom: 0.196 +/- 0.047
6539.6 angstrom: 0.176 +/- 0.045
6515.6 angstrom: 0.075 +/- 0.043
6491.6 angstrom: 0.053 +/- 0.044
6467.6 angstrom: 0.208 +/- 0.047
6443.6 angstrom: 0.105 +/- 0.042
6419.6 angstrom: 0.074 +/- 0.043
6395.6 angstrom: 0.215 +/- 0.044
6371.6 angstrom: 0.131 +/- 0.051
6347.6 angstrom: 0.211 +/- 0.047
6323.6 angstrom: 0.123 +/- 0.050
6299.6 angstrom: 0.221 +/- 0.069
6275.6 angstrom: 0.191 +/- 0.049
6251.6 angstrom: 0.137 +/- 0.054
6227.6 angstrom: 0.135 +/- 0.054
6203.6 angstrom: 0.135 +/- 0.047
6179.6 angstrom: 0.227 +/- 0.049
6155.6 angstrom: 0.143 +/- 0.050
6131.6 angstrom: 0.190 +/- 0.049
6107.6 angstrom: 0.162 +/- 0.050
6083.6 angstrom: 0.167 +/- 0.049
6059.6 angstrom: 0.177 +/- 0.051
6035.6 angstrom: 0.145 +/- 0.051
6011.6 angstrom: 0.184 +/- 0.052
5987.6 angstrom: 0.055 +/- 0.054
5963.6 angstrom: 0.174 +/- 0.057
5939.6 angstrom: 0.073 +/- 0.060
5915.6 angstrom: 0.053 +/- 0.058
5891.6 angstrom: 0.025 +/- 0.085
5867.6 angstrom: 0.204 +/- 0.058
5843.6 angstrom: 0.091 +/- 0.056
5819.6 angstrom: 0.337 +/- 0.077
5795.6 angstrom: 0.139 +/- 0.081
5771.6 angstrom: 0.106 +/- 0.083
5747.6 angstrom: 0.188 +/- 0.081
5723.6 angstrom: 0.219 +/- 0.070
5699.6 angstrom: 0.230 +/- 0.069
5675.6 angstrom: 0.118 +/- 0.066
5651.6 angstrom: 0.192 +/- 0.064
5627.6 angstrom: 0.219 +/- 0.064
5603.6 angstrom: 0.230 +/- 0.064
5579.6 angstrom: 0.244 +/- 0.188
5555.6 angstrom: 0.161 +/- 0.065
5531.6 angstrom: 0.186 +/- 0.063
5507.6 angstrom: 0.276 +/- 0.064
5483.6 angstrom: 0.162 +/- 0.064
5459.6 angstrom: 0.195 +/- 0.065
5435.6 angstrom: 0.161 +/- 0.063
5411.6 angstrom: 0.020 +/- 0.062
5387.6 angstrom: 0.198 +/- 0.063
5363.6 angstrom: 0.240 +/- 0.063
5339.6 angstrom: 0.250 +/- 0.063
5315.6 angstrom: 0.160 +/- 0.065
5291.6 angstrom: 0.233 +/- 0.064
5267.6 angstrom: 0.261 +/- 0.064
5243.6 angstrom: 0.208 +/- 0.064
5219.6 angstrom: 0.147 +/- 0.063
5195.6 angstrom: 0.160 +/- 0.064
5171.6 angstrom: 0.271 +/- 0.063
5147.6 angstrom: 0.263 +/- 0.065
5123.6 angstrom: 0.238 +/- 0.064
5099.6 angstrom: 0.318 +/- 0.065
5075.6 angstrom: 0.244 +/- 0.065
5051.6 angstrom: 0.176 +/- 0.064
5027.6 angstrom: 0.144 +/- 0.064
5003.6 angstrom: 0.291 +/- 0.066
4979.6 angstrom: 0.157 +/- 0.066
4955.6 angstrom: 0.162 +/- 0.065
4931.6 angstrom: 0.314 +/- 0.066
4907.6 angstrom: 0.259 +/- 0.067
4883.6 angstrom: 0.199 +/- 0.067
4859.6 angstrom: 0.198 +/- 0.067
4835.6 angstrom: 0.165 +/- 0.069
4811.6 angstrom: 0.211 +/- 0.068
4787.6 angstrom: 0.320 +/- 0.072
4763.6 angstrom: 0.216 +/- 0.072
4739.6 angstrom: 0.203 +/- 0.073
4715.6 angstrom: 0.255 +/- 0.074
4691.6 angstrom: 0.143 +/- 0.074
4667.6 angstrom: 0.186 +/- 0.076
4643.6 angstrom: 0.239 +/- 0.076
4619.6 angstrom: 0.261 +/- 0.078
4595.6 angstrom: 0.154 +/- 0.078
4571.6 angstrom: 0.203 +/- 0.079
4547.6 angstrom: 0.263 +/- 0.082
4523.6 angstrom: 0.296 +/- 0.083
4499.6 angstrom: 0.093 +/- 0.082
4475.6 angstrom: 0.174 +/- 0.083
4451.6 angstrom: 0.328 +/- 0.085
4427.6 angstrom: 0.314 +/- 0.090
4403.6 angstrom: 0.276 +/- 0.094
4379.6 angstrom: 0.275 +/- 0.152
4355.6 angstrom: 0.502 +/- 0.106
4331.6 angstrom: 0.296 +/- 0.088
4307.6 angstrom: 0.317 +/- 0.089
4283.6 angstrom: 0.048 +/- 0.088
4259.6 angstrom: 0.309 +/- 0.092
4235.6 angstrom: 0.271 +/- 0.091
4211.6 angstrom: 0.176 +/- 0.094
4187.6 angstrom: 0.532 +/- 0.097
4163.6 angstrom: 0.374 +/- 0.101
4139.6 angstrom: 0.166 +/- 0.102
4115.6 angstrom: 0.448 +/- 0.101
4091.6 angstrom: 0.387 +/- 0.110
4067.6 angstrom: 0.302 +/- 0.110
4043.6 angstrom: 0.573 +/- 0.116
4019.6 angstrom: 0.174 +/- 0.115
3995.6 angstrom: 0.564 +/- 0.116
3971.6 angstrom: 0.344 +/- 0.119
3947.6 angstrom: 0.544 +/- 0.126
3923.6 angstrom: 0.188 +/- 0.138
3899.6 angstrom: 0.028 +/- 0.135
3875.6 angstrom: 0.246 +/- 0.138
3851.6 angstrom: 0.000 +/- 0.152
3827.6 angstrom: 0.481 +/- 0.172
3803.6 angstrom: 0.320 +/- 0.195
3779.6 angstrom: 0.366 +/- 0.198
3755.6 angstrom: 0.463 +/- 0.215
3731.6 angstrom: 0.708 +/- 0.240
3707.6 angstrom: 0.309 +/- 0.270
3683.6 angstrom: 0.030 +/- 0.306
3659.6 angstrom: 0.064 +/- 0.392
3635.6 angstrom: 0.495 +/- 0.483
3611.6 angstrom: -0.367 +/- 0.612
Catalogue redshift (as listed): 1.52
